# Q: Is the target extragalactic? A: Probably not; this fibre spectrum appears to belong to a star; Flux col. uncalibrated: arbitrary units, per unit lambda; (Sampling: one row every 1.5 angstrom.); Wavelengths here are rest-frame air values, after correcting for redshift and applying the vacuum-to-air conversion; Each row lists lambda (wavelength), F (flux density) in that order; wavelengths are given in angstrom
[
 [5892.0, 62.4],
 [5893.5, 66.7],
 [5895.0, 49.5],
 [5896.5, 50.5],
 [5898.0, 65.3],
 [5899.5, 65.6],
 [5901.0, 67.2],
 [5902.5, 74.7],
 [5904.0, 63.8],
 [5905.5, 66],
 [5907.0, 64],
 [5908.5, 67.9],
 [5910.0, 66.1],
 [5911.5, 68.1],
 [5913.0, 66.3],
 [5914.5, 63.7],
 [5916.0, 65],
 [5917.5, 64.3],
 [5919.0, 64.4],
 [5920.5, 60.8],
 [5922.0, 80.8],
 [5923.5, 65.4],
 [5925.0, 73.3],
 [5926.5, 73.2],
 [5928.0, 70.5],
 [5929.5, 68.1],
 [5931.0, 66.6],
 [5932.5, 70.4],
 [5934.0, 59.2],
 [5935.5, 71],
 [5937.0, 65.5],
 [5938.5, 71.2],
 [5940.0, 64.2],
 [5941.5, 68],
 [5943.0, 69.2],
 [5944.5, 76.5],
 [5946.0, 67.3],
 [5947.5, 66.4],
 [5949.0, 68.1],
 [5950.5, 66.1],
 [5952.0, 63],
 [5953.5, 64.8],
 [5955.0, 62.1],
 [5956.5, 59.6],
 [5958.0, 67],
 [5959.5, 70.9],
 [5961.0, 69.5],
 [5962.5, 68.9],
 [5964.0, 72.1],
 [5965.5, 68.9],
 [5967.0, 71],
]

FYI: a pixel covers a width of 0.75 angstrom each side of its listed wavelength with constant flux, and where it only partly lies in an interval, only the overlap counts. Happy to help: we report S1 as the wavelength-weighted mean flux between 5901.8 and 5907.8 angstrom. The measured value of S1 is 67.1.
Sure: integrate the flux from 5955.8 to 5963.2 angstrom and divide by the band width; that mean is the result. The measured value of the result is 67.2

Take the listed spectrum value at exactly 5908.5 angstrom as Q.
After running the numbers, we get 67.9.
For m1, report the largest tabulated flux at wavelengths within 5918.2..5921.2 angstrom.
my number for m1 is 64.4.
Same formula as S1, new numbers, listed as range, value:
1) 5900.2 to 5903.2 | 70.8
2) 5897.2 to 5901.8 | 66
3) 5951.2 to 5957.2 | 62.4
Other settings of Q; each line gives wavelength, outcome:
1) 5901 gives 67.2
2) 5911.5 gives 68.1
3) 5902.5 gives 74.7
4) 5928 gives 70.5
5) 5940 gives 64.2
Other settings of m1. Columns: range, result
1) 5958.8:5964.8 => 72.1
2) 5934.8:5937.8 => 71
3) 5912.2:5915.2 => 66.3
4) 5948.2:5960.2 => 70.9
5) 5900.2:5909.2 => 74.7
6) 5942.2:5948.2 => 76.5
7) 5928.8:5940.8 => 71.2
